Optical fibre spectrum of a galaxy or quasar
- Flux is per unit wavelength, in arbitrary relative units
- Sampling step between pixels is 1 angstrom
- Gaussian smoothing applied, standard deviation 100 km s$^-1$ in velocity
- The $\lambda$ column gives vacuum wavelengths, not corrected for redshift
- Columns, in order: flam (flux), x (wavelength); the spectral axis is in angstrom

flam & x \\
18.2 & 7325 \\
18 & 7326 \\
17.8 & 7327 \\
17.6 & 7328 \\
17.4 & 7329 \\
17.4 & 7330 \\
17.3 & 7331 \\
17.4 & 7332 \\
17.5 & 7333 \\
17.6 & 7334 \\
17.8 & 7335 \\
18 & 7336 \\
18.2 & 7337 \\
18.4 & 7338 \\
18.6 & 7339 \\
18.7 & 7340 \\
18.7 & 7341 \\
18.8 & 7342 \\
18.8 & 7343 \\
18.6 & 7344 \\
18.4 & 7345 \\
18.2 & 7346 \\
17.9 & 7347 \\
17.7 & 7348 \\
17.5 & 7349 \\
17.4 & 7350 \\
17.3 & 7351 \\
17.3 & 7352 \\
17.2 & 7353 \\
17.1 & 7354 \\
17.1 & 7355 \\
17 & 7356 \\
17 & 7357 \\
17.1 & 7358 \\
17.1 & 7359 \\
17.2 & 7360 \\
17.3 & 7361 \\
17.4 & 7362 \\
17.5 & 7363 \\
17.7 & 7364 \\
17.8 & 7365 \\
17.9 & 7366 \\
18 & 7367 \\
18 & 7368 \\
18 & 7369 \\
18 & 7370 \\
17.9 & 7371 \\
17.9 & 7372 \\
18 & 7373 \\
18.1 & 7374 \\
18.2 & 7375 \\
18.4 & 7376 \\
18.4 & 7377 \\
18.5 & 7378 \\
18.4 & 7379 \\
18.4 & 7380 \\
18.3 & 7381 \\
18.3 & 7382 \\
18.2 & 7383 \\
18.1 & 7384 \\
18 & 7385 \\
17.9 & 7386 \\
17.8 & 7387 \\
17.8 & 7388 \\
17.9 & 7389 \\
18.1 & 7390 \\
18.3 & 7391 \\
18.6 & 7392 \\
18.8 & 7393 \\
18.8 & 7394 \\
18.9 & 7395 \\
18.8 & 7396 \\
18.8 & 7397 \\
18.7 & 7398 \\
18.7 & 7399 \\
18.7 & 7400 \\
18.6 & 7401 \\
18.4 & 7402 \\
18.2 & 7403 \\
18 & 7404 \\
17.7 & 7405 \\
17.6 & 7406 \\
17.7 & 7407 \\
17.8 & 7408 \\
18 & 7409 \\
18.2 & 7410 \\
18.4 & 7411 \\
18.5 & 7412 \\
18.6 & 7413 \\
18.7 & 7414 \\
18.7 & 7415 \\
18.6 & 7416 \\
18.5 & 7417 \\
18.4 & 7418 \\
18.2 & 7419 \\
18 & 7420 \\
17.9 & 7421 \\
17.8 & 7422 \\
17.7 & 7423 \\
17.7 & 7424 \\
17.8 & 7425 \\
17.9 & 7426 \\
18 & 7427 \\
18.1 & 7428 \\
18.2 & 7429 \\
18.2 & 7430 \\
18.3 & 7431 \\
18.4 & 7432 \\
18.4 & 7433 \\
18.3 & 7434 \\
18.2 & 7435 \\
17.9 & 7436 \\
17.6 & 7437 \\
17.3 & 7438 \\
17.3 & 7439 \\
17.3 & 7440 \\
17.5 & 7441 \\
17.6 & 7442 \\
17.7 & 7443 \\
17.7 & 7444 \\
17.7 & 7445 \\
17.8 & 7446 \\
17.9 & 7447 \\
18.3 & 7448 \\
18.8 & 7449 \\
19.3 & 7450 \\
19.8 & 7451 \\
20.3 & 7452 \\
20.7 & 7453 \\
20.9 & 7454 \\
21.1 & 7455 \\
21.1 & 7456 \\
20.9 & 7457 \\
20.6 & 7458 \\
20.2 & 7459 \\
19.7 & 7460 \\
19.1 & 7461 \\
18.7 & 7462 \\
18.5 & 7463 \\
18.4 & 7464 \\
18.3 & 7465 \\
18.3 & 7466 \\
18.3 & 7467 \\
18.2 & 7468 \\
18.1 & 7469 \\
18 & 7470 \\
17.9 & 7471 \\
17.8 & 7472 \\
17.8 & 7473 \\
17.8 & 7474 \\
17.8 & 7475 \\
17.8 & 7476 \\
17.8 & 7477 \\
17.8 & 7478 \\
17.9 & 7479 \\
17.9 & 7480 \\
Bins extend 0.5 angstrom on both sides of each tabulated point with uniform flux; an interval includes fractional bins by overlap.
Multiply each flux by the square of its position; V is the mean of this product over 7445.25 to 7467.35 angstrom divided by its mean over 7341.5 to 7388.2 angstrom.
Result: 1.11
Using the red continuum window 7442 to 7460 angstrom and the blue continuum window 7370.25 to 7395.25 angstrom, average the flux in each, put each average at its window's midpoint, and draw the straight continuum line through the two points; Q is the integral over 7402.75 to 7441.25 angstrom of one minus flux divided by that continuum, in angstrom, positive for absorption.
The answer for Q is 1.76 angstrom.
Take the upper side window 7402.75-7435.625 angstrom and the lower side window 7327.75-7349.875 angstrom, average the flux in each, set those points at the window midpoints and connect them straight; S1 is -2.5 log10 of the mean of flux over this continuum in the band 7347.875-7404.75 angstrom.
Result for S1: 0.01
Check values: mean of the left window 18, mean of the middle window 18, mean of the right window 18.1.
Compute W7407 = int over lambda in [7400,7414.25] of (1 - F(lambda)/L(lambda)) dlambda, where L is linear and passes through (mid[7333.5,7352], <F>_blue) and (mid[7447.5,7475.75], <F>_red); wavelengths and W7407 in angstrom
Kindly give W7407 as 0.4 angstrom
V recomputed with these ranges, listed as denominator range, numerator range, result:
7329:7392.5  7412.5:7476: 1.06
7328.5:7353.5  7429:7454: 1.05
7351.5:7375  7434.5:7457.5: 1.09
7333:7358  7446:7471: 1.11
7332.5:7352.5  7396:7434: 1.03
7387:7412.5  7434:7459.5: 1.04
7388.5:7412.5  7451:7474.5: 1.06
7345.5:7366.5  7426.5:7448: 1.05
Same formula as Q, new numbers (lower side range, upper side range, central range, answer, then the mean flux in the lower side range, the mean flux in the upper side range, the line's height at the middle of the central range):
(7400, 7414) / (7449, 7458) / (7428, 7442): 1.2 angstrom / 18.2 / 20.4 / 19.5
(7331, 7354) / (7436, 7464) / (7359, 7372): 0.3 angstrom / 18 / 18.9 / 18.2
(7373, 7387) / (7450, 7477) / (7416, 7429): 0.4 angstrom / 18.2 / 19.1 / 18.6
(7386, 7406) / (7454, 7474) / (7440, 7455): 0.1 angstrom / 18.4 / 19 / 18.9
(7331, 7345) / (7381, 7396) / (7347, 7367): 0.9 angstrom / 18.2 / 18.3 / 18.2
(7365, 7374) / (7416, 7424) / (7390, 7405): -0.4 angstrom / 18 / 18.1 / 18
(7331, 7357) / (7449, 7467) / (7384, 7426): 1.3 angstrom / 17.9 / 19.7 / 18.8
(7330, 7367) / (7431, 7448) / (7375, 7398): -0.7 angstrom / 17.7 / 17.8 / 17.8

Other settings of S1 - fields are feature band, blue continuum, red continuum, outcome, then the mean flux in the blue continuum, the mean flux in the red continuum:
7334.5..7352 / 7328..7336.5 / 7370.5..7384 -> -0.03 mag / 17.6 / 18.2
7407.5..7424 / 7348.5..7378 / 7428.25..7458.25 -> 0.01 mag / 17.6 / 18.7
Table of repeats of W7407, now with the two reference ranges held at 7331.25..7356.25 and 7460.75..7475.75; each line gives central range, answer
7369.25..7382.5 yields -0.2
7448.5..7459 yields -1.3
